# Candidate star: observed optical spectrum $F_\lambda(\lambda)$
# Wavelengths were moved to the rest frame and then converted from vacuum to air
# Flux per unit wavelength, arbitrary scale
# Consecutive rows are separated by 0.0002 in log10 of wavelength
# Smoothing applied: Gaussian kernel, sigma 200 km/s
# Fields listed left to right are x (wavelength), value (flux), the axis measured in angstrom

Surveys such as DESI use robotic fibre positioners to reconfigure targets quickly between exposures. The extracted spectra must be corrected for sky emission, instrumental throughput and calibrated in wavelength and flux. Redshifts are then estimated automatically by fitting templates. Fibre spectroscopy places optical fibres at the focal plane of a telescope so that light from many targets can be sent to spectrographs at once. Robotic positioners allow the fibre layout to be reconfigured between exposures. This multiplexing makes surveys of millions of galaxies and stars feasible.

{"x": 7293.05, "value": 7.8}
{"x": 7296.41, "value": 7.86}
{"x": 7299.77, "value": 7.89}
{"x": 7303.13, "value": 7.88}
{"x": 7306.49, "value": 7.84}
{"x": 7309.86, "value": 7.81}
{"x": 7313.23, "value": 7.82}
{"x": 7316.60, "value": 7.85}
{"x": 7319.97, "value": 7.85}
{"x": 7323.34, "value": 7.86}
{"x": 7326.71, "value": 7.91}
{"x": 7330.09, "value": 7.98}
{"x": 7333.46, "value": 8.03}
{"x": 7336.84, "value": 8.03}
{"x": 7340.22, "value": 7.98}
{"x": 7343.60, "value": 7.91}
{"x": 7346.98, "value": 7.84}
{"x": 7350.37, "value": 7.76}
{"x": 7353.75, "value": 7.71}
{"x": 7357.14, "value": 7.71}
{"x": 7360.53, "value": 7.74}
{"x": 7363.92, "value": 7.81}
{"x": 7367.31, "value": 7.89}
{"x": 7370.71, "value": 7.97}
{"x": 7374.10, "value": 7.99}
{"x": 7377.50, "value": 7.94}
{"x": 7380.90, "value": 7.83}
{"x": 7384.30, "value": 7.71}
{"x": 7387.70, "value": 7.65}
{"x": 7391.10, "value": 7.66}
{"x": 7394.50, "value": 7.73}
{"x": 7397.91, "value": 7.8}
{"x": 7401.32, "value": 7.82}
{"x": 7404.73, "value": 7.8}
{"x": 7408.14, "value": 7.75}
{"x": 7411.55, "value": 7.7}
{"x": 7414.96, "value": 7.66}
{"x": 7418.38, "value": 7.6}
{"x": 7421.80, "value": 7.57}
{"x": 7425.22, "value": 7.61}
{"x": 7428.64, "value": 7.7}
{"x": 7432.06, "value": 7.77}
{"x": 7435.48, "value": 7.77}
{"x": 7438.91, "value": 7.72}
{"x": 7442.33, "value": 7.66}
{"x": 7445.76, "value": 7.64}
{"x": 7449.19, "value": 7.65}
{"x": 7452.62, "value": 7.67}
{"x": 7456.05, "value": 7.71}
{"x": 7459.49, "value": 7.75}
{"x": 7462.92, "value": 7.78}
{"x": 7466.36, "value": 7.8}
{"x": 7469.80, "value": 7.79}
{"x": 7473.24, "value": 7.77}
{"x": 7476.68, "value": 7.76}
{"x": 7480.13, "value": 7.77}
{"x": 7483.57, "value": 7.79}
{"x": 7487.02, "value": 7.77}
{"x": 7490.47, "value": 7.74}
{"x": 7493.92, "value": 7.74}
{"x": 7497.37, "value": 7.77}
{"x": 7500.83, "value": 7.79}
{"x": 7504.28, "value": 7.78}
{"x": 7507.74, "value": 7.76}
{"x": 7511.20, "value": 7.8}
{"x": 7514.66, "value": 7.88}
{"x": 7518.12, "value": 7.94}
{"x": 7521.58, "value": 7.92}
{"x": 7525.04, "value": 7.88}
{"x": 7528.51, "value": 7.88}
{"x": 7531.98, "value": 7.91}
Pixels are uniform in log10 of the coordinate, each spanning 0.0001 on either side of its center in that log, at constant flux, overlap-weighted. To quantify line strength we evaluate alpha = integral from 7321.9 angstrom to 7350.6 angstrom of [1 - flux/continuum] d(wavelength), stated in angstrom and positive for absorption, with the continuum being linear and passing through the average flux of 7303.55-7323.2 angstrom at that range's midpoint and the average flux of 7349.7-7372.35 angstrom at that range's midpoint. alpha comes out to -0.4 angstrom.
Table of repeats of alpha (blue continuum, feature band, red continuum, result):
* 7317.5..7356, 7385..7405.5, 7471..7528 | 0.3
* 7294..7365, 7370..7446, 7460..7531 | 0.9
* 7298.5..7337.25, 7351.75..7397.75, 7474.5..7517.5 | 0.4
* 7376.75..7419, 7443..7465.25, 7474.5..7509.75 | 0.2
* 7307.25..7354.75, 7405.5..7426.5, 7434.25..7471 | 0.3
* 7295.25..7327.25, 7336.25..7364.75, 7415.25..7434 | -0.1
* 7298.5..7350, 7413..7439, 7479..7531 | 0.6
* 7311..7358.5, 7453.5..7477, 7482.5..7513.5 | 0.1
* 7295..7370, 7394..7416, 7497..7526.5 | 0.3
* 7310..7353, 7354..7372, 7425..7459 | 0.1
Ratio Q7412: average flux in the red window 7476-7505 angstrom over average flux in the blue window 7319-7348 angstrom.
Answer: 0.98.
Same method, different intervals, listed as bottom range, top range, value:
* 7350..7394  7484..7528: 1.00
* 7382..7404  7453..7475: 1.00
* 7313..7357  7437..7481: 0.98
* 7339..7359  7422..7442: 0.99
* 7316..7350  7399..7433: 0.97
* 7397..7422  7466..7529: 1.01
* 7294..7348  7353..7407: 0.99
